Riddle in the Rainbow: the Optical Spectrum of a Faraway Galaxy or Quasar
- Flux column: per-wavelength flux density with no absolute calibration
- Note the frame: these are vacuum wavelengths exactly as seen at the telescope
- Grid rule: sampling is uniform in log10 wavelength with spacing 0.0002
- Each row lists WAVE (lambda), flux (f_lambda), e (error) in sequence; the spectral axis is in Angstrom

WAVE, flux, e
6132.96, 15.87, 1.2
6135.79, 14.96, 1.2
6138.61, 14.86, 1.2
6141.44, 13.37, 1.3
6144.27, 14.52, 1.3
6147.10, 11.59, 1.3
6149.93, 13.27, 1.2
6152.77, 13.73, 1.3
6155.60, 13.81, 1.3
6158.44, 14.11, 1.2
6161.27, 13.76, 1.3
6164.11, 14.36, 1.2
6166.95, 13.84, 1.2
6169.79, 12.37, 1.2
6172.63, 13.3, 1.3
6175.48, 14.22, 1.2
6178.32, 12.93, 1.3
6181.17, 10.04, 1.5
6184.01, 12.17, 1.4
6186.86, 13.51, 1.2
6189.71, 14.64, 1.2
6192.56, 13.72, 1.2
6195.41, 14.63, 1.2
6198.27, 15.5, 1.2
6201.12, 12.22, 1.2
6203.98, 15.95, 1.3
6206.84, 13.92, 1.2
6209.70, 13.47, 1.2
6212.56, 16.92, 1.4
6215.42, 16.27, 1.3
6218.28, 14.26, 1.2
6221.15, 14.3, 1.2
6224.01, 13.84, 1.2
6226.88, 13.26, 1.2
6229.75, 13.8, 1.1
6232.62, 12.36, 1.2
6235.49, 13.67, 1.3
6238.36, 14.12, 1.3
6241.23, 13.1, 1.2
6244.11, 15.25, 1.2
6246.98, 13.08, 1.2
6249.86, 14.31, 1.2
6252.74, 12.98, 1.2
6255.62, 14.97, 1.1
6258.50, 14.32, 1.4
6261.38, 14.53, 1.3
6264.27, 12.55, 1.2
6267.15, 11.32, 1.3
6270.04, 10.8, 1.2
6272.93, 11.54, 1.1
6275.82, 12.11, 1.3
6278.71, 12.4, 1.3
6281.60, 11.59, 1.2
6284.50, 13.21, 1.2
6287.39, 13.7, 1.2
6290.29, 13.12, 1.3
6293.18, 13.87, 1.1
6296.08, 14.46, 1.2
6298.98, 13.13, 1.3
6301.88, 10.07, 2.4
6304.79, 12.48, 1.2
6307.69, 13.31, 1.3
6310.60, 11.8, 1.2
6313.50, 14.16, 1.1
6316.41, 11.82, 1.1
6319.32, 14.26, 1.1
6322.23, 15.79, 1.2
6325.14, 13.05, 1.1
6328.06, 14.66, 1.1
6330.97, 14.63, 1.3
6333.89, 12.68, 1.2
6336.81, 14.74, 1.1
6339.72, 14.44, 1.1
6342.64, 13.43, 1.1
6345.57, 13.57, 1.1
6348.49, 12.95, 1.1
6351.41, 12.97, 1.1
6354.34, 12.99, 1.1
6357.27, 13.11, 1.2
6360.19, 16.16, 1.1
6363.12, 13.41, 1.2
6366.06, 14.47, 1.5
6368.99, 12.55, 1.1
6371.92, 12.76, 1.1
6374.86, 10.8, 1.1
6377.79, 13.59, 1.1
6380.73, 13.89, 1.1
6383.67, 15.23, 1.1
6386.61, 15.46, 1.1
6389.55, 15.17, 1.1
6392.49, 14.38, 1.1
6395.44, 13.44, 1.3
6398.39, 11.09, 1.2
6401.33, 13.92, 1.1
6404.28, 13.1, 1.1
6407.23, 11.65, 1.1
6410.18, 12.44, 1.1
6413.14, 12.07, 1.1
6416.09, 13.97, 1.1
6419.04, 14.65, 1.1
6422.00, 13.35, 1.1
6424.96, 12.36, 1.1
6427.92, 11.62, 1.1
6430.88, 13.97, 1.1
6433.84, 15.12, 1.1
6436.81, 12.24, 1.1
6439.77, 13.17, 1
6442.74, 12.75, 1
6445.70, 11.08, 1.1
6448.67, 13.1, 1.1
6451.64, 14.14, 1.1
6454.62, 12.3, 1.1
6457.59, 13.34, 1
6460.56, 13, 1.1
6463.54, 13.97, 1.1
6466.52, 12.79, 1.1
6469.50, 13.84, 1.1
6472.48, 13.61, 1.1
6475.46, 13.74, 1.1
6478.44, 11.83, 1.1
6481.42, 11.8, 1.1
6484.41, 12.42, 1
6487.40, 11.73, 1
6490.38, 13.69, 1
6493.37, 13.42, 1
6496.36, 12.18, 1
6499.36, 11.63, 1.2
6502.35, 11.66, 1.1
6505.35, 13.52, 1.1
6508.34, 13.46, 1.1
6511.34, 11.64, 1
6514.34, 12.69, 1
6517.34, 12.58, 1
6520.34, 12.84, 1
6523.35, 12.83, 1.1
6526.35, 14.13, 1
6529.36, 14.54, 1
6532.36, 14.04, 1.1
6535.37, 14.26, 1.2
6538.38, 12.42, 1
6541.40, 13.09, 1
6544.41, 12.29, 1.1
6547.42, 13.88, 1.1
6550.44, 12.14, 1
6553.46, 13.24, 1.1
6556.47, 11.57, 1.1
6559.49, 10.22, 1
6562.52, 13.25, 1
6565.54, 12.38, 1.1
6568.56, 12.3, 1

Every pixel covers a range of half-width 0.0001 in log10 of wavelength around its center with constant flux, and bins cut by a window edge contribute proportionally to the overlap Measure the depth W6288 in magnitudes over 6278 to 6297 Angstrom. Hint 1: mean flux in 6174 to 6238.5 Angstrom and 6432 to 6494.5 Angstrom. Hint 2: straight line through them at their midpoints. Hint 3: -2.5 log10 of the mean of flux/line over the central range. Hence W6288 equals 0.03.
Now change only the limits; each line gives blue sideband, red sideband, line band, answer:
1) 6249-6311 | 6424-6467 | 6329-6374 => -0.058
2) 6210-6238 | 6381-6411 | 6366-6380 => 0.080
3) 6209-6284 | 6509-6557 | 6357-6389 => -0.043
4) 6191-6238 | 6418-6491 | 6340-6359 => 0.021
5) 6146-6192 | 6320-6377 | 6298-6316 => 0.094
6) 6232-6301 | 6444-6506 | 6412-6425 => -0.043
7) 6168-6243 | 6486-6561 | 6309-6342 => -0.032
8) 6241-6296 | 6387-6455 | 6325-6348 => -0.062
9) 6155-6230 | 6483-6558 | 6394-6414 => 0.059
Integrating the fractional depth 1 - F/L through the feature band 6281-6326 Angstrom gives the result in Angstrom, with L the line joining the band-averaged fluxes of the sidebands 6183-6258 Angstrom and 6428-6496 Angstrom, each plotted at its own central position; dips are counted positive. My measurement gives 1.89 Angstrom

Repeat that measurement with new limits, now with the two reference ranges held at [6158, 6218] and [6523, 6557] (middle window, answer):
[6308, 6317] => 0.6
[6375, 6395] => -1.1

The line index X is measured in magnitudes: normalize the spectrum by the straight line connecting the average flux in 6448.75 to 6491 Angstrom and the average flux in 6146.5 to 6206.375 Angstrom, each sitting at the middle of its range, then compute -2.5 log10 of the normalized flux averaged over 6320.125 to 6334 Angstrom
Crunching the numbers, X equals -0.08 mag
